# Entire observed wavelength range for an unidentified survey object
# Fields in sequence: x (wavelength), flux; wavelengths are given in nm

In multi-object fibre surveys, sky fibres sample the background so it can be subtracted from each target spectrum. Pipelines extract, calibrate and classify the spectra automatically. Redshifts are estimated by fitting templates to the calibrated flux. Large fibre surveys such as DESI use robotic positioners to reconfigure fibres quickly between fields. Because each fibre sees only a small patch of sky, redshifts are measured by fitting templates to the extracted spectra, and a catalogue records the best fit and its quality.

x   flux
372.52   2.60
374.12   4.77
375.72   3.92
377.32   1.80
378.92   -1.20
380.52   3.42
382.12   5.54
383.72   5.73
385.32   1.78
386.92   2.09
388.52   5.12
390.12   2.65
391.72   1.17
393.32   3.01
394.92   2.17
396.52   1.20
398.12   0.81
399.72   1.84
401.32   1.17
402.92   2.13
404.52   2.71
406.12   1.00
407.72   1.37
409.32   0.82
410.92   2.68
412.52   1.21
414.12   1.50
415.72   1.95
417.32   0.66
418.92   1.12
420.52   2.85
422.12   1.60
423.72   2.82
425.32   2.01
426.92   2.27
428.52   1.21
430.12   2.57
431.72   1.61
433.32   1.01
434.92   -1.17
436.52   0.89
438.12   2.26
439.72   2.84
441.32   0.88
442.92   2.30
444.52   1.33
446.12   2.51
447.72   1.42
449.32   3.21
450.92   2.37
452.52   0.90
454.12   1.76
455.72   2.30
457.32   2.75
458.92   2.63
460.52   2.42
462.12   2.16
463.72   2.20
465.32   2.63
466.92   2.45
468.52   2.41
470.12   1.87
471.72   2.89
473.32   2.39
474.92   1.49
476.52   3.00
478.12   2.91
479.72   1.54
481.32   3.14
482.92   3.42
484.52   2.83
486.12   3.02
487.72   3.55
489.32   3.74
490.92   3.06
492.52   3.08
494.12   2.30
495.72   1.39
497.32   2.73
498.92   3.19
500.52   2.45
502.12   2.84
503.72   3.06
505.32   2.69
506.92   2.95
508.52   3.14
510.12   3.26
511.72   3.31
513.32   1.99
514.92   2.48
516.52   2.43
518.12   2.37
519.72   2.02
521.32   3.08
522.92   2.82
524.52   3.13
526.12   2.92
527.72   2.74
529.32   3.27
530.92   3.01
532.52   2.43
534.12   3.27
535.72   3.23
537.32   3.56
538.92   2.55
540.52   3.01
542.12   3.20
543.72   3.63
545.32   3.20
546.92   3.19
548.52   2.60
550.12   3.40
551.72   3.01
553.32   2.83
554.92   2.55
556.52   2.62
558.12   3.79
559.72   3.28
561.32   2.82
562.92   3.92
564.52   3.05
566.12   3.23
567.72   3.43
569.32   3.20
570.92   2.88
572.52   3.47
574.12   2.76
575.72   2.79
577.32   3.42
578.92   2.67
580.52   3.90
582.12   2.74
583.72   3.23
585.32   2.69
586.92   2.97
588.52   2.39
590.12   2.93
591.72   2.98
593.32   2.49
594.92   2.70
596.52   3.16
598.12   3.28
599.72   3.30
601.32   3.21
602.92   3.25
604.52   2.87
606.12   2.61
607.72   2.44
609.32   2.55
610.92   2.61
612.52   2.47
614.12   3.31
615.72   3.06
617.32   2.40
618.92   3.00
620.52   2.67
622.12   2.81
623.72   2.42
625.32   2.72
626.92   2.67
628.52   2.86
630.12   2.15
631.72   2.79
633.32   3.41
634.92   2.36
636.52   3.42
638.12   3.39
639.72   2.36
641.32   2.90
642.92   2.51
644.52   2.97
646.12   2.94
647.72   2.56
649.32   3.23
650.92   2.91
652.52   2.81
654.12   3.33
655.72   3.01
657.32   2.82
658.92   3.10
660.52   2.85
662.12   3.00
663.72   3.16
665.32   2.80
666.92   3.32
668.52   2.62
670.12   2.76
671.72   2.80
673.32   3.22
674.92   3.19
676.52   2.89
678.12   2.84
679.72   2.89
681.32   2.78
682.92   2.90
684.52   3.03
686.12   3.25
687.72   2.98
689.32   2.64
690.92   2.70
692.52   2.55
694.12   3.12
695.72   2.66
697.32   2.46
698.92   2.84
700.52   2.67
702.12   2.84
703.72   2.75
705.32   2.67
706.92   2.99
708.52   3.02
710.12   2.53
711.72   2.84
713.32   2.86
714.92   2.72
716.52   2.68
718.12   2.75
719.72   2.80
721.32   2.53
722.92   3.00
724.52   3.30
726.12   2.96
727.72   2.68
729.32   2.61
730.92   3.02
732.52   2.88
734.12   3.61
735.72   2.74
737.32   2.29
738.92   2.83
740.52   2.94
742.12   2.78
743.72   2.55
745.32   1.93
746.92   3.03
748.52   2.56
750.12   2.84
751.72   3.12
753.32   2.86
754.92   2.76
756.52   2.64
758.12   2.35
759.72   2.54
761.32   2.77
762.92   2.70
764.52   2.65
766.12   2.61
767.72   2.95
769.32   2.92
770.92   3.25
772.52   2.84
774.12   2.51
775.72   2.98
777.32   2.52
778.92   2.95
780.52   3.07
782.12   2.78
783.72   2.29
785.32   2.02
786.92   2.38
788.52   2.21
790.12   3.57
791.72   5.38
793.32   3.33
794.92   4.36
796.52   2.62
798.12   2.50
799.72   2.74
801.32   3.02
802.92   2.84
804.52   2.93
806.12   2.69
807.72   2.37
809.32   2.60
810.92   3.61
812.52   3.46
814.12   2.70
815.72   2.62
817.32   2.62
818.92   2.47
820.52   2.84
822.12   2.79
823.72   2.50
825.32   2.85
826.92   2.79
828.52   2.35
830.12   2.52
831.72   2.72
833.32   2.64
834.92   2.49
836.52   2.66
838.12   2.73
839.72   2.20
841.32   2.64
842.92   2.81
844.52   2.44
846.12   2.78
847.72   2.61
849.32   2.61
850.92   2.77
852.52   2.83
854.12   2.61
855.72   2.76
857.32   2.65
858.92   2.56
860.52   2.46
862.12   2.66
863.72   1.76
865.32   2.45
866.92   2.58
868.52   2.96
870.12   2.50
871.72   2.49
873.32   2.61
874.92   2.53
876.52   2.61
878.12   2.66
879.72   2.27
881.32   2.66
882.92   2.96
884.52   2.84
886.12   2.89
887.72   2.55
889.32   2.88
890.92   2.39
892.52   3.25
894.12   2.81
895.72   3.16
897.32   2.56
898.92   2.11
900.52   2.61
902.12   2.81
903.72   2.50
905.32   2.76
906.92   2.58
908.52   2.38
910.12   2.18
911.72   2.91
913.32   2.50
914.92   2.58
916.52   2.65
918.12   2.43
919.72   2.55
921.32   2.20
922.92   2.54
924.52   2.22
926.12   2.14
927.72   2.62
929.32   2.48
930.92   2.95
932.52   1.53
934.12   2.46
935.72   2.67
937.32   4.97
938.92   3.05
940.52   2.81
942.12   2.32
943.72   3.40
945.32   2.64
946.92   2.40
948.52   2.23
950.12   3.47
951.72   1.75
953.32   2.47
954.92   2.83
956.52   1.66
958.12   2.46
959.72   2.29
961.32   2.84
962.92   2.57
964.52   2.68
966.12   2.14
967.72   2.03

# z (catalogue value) 0.21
